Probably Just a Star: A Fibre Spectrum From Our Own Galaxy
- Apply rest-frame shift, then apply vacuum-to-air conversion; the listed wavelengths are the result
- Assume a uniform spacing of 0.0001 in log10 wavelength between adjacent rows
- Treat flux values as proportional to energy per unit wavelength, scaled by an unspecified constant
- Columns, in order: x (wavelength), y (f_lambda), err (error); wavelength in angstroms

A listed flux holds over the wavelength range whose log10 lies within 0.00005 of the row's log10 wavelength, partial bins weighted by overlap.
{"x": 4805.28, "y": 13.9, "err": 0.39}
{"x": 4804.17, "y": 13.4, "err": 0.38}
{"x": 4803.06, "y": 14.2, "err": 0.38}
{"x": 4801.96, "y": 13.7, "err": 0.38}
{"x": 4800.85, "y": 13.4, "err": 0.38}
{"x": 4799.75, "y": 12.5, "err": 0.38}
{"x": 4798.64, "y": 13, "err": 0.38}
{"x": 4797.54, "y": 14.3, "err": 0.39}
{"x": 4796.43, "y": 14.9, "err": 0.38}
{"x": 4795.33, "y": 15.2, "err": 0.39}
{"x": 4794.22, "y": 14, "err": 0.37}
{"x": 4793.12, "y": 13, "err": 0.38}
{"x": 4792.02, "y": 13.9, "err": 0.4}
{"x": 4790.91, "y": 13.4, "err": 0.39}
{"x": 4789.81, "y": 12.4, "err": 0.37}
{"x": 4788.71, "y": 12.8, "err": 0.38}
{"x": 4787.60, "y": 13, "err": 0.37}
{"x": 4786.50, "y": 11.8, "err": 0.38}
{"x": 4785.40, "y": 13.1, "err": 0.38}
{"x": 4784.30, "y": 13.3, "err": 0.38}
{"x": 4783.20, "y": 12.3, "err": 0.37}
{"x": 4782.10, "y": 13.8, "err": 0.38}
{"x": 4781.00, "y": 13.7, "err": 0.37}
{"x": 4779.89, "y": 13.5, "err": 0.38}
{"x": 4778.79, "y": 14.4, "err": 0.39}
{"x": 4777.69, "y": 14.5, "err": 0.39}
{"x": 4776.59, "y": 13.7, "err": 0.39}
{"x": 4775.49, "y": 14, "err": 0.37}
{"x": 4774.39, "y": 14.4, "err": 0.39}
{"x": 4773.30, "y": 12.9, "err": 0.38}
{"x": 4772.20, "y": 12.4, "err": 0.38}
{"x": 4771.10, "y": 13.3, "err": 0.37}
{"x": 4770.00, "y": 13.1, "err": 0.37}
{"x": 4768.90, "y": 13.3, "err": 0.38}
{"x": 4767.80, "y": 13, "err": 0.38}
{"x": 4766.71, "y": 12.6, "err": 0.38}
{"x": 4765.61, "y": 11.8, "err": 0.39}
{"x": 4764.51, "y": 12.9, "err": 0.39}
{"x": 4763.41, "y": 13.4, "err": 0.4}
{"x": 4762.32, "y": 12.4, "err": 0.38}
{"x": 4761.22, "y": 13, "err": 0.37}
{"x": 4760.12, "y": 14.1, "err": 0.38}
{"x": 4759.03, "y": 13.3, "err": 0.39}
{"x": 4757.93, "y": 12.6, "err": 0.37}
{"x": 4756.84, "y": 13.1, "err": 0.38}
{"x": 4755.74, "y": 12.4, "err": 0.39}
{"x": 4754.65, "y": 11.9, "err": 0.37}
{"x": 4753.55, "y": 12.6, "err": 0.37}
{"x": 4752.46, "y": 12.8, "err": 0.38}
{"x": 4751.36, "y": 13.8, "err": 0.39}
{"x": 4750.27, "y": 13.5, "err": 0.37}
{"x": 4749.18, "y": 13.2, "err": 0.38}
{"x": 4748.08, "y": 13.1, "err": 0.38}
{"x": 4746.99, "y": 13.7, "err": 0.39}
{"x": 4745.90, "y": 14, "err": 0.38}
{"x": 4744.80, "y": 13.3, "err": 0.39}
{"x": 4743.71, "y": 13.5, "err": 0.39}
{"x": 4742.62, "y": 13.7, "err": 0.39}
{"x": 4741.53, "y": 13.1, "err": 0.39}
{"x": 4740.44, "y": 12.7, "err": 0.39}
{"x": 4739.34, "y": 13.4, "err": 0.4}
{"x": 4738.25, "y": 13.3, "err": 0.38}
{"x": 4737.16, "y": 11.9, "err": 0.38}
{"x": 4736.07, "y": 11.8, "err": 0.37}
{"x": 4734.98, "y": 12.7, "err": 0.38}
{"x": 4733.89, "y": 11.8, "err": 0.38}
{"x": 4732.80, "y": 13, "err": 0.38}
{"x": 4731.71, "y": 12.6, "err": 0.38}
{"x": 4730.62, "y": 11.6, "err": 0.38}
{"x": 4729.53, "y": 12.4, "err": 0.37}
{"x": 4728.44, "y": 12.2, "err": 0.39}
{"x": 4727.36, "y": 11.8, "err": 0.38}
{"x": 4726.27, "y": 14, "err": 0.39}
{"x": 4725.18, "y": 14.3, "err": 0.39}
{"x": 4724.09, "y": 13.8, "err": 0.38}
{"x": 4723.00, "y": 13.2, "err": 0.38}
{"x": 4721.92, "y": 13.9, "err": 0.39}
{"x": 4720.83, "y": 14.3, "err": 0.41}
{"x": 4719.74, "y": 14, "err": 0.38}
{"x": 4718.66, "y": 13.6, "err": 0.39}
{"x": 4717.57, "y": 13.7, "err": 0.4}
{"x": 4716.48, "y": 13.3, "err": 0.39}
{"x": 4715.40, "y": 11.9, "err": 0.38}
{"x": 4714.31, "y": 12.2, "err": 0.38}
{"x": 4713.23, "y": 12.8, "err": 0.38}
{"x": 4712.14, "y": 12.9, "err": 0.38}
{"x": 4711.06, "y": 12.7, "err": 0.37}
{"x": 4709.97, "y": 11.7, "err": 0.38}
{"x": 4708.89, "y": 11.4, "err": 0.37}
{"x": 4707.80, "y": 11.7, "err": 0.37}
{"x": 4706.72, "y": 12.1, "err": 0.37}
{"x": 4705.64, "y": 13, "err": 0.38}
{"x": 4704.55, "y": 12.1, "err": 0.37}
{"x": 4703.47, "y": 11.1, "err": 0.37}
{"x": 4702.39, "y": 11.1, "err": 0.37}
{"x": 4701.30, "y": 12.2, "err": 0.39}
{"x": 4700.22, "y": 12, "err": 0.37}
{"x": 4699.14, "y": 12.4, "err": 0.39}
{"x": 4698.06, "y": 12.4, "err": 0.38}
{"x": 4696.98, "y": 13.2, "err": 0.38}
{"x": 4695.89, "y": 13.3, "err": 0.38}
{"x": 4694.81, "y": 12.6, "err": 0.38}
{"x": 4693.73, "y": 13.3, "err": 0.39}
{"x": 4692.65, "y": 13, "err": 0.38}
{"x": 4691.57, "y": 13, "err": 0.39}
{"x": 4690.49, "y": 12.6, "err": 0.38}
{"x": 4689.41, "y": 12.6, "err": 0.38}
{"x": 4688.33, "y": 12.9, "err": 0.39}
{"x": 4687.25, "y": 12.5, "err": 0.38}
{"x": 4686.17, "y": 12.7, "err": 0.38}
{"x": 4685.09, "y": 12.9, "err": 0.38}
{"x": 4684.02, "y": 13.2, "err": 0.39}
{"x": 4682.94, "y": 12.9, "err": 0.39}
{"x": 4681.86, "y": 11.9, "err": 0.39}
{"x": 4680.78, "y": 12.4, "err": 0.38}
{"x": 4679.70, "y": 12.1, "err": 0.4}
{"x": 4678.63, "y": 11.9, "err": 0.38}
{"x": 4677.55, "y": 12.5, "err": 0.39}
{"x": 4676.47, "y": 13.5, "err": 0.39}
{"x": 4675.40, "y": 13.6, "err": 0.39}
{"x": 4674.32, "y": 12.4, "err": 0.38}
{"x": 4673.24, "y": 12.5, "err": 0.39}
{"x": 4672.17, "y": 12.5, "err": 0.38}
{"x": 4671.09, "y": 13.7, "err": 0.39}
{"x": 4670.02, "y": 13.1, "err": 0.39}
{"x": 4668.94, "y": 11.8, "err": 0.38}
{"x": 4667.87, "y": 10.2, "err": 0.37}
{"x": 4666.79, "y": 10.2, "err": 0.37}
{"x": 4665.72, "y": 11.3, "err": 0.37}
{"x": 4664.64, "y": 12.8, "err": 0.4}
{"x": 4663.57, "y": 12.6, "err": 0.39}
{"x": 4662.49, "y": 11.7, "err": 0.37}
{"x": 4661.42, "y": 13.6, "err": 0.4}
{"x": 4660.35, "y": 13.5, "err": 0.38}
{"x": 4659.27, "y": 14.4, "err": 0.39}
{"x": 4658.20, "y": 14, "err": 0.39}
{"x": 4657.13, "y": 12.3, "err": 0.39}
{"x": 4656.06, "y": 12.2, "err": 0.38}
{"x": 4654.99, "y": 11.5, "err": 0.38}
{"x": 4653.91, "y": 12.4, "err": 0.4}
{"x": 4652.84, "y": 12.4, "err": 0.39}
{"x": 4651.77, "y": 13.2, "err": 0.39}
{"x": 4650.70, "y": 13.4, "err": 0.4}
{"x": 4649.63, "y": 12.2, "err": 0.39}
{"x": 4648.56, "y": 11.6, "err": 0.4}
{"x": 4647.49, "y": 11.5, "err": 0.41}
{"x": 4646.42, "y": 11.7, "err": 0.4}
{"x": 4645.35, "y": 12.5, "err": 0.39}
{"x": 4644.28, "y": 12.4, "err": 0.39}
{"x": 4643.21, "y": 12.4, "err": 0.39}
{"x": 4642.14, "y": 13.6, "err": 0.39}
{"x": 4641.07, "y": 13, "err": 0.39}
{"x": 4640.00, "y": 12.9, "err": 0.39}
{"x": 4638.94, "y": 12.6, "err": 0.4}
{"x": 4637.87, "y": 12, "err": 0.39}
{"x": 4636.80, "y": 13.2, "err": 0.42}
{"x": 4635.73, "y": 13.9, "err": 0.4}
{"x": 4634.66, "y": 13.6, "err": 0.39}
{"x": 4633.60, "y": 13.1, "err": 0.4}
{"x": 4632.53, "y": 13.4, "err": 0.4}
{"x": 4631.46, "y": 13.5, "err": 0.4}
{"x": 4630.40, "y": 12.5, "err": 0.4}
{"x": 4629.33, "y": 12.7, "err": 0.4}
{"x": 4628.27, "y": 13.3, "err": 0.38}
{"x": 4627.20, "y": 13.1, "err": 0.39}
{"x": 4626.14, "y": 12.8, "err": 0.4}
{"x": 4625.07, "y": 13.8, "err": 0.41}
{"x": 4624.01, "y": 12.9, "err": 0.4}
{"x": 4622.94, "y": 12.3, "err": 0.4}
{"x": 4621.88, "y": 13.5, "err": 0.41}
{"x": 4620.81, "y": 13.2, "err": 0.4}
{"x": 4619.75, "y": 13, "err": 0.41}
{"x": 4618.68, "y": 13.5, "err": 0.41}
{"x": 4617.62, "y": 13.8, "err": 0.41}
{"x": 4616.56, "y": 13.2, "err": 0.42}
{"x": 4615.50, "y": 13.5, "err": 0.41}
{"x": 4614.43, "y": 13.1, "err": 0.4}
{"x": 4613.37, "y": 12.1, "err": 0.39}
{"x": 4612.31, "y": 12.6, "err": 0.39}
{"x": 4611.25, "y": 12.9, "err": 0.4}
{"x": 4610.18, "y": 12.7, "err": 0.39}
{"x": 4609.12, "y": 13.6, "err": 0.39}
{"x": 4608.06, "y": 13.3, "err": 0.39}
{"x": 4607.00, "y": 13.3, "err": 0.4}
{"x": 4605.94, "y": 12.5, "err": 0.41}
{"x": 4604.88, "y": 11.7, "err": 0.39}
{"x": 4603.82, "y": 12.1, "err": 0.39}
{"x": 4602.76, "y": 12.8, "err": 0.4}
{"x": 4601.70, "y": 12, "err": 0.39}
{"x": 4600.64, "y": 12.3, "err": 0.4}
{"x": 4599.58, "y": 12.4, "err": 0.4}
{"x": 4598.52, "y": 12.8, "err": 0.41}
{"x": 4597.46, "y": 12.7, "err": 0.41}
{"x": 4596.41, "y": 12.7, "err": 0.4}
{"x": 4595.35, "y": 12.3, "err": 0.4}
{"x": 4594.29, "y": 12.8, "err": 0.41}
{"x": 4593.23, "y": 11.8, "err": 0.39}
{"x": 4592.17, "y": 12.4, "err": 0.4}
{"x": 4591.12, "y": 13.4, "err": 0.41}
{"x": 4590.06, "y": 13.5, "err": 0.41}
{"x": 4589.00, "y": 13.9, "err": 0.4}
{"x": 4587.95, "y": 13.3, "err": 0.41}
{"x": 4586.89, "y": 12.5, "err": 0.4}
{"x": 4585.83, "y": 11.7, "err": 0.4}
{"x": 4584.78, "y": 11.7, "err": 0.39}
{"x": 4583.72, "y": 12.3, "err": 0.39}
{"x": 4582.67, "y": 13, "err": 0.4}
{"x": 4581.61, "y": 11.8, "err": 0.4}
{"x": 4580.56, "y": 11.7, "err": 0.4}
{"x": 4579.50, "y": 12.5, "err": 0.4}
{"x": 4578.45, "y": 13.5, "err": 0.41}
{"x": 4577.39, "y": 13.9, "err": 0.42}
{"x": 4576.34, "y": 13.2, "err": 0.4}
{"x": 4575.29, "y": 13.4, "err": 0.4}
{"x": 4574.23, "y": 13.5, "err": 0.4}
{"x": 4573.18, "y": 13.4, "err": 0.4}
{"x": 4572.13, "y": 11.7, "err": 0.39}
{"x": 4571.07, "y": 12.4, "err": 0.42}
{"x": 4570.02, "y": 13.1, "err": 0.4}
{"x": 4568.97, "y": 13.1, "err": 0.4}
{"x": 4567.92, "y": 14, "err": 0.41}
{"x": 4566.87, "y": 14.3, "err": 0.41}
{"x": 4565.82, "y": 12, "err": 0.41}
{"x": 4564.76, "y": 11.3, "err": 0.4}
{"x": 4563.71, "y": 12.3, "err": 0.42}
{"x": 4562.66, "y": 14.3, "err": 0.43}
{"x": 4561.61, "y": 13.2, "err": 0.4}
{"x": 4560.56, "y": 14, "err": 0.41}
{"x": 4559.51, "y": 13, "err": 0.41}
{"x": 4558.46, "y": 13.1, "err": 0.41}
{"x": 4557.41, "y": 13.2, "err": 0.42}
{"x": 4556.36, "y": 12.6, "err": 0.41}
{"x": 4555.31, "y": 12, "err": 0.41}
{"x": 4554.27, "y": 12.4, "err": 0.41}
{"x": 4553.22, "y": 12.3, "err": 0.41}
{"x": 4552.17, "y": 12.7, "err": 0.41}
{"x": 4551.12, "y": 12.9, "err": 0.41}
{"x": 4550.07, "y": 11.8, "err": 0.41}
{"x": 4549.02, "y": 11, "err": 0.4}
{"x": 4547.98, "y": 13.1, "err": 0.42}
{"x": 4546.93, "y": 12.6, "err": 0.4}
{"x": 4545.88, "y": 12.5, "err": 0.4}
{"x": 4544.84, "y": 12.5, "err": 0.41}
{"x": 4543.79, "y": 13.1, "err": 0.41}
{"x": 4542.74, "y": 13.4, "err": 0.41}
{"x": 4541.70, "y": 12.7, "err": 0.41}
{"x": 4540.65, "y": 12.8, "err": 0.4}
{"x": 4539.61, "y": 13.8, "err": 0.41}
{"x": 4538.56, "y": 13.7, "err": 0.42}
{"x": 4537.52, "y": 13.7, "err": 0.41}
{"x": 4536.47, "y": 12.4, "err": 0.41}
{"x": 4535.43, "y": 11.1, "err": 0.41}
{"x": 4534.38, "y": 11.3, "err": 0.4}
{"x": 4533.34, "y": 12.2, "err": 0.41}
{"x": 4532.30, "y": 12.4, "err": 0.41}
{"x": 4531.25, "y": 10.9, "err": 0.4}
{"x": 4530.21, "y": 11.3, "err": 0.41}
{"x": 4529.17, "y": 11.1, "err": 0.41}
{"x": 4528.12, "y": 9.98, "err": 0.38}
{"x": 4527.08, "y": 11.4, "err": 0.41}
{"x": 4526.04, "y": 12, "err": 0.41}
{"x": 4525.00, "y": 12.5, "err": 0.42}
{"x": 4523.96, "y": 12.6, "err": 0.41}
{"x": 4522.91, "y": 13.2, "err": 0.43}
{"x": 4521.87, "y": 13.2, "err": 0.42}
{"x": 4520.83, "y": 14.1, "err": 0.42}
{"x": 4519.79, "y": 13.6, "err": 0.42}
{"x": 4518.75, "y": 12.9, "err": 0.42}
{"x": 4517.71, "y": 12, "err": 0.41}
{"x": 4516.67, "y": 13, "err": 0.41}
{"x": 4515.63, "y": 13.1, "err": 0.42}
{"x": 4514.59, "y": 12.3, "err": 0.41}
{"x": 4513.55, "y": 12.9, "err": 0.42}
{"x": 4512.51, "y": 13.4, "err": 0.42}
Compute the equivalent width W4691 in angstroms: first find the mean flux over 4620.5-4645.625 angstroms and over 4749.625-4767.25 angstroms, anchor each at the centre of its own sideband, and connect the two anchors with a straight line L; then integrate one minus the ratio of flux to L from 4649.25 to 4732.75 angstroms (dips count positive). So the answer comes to 2.0 angstroms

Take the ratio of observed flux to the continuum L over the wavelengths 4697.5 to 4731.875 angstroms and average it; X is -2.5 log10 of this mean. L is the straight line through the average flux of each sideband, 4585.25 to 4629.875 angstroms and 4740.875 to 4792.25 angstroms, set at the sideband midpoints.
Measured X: 0.04 mag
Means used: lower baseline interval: 12.9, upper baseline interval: 13.2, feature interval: 12.6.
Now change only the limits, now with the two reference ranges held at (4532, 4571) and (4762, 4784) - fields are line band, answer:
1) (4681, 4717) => 0.05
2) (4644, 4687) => 0.05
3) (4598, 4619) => 0.01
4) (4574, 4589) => 0.01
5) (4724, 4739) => 0.05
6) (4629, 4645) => 0.00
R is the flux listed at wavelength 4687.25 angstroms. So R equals 12.5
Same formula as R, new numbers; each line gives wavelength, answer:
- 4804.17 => 13.4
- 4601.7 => 12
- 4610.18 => 12.7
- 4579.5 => 12.5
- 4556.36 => 12.6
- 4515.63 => 13.1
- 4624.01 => 12.9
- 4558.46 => 13.1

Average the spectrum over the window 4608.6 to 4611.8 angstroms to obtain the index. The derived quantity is 13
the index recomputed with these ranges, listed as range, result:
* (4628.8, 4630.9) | 12.6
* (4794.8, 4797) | 15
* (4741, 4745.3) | 13.4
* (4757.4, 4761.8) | 13.2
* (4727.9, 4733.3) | 12.4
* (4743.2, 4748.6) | 13.5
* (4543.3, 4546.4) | 12.7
